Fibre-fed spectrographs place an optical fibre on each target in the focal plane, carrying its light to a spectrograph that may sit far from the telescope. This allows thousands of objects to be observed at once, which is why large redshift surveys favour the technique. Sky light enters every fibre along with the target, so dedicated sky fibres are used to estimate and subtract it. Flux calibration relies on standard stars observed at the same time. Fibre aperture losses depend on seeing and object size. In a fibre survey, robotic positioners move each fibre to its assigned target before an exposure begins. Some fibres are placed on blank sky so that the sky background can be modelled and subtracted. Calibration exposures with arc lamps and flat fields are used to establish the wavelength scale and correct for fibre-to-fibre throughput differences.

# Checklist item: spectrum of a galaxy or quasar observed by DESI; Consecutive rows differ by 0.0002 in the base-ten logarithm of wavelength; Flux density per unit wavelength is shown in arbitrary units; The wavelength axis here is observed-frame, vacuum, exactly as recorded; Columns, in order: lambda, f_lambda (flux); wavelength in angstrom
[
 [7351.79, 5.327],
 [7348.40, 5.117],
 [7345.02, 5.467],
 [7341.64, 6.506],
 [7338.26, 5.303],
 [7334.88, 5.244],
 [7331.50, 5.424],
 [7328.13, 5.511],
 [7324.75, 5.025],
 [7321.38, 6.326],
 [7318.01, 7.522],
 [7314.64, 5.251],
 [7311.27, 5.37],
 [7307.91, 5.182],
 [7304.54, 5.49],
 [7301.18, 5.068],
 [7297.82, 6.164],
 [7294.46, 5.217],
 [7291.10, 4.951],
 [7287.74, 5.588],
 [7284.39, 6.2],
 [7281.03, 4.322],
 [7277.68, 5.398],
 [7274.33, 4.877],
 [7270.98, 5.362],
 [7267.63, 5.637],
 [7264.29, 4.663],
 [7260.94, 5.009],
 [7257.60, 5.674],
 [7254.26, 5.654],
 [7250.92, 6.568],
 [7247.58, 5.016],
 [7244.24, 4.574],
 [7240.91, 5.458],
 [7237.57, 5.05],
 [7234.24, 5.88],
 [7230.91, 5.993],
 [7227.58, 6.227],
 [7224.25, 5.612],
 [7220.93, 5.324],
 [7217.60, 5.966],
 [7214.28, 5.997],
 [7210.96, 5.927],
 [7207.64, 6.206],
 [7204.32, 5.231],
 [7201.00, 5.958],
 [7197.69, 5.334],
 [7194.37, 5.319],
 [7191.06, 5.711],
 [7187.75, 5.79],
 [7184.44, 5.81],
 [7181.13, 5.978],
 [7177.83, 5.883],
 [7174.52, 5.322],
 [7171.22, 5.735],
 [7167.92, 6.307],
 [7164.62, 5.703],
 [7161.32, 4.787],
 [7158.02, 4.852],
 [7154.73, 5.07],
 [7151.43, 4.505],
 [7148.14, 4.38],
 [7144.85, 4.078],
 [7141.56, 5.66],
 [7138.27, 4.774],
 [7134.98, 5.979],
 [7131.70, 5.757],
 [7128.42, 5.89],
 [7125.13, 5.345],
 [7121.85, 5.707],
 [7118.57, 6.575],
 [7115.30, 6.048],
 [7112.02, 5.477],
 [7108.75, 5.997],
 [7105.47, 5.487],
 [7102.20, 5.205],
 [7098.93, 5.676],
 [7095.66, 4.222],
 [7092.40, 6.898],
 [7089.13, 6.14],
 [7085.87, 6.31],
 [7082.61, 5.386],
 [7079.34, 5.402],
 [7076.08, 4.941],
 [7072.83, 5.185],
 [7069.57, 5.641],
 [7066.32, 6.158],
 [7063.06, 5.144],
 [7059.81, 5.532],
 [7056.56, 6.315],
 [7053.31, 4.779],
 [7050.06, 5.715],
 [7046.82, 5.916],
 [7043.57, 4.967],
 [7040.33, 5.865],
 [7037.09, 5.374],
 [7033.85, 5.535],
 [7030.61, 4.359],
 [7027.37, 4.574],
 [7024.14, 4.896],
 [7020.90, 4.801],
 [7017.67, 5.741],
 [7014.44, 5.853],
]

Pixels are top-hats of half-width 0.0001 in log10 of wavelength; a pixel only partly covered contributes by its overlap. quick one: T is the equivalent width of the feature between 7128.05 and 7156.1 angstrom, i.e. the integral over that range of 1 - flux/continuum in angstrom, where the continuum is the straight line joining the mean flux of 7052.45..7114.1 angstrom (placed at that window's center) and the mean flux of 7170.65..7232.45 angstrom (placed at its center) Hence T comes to 2.9 angstrom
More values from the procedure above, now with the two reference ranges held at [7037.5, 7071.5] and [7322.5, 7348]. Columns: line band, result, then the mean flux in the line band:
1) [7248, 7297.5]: 1.3 angstrom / 5.38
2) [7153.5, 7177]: 0.6 angstrom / 5.42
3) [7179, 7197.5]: -0.5 angstrom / 5.7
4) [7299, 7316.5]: 0.6 angstrom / 5.32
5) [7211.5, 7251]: -0.6 angstrom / 5.61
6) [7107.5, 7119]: -0.8 angstrom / 5.97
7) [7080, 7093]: -1.1 angstrom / 6.07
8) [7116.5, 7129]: -0.7 angstrom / 5.88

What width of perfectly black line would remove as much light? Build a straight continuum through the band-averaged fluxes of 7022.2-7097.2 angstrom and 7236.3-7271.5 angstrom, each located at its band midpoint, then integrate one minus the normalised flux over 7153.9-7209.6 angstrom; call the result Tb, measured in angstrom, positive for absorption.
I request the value -2.3 angstrom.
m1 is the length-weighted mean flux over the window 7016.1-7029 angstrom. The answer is 5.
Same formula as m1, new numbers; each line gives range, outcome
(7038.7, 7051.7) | 5.62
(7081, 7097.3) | 5.79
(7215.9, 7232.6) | 5.83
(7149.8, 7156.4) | 4.79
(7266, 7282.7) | 5.12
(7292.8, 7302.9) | 5.49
